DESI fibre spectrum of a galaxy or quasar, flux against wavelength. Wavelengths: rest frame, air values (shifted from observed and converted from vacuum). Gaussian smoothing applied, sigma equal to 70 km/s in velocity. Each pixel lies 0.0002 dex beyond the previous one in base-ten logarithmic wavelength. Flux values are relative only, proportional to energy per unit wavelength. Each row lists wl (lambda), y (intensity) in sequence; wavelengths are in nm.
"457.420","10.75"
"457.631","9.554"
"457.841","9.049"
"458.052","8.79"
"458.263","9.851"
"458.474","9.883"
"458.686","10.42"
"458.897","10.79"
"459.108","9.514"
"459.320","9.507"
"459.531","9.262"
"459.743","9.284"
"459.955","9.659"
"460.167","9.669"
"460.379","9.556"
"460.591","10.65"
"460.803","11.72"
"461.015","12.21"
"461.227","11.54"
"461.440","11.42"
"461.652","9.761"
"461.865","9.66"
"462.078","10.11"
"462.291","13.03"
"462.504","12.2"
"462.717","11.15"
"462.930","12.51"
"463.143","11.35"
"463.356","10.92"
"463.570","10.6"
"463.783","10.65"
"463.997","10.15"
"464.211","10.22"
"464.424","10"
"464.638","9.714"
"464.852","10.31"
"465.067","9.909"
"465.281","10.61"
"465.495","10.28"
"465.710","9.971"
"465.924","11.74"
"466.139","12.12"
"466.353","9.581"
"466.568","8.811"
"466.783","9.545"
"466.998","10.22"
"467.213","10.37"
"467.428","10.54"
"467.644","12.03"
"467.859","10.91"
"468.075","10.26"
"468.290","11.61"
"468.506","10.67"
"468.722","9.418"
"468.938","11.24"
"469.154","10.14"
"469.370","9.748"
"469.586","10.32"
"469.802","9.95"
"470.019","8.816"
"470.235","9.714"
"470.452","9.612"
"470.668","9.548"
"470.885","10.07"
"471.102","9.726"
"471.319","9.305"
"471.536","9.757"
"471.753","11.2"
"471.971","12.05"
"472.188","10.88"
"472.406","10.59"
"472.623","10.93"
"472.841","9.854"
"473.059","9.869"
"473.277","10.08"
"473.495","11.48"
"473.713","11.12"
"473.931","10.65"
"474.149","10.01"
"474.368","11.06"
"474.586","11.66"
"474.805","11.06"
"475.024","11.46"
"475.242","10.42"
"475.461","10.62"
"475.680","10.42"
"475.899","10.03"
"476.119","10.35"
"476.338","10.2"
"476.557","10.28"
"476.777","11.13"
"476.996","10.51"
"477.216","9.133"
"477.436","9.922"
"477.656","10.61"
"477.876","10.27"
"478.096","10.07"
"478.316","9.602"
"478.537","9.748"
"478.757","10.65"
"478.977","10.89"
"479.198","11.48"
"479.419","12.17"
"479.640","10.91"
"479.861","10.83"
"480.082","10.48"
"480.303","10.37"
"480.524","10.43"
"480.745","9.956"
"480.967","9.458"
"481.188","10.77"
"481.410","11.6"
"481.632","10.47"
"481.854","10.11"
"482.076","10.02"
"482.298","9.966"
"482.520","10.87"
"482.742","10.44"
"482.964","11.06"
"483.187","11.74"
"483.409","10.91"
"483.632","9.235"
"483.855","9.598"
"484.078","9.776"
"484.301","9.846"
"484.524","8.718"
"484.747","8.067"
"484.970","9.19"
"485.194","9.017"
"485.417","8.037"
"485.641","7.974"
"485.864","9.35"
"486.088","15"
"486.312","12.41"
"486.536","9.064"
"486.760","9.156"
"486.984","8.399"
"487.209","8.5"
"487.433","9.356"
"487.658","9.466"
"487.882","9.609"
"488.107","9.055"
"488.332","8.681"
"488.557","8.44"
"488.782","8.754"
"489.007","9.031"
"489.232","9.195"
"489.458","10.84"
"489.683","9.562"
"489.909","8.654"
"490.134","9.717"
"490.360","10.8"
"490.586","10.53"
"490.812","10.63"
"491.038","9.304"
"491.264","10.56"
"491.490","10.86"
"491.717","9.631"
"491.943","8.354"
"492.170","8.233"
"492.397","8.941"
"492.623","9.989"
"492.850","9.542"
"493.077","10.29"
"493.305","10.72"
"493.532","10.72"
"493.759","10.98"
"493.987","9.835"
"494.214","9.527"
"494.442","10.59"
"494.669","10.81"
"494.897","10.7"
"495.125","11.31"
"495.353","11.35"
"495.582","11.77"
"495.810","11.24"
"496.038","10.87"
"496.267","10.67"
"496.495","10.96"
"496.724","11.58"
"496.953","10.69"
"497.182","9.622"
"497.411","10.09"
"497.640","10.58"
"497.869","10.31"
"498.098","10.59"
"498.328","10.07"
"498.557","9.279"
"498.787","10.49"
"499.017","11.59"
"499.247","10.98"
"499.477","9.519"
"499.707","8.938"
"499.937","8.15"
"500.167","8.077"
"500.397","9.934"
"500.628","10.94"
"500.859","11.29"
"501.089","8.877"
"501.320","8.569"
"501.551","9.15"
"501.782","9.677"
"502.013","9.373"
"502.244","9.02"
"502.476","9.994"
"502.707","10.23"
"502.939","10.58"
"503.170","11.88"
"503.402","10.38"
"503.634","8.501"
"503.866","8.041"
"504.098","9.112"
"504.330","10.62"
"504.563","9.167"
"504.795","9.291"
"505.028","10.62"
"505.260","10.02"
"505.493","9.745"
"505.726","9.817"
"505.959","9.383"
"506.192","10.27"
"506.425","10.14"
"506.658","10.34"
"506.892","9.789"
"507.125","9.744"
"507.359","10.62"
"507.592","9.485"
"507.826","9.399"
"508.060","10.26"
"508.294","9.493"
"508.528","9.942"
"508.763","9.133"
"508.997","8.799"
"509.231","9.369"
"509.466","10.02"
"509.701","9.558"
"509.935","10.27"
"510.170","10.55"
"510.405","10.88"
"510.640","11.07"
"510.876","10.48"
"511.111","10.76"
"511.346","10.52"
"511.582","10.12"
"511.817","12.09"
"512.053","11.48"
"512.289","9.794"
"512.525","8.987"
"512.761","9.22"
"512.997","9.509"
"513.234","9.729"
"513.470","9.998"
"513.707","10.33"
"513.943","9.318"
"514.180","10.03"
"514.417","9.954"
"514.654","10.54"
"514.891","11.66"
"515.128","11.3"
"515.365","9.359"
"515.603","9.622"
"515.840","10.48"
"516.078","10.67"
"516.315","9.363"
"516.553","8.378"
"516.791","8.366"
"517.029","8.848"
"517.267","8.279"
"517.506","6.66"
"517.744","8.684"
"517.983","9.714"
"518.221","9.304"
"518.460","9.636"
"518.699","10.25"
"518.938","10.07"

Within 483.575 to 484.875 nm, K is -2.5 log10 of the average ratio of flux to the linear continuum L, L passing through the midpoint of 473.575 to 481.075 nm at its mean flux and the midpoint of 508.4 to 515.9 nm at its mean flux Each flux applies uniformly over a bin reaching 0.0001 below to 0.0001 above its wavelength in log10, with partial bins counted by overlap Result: 0.138 mag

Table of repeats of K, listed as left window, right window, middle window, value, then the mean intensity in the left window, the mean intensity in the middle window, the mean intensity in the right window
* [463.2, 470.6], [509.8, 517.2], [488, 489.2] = 0.160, 10.3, 8.82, 10.1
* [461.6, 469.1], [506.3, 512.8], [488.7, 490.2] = 0.104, 10.6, 9.4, 10.1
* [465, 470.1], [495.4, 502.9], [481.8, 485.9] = 0.061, 10.4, 9.68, 10.1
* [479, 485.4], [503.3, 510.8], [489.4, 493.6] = 0.023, 10.2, 9.87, 9.81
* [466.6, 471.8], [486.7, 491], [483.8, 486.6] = -0.020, 10.2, 9.71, 9.39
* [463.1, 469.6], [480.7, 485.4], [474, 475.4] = -0.073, 10.4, 10.9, 10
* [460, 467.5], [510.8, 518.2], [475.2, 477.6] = 0.017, 10.6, 10.3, 9.8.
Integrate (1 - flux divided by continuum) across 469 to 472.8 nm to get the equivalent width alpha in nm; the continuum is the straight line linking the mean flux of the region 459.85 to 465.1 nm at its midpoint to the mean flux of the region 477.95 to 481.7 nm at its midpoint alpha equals 0.186 nm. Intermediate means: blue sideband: 10.8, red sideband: 10.6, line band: 10.1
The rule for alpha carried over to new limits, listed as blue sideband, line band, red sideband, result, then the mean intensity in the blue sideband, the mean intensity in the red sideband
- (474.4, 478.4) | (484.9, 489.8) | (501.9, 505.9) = 0.35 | 10.4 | 9.78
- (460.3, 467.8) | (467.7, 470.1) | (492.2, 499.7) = 0.08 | 10.7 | 10.5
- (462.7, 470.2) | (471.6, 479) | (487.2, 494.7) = -0.26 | 10.5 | 9.7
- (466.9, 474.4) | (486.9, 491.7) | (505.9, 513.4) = 0.32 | 10.4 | 10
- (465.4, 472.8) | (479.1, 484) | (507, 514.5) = -0.16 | 10.3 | 10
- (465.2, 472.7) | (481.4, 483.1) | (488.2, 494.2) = -0.09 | 10.3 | 9.72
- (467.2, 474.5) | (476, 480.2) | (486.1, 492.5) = -0.17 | 10.4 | 9.58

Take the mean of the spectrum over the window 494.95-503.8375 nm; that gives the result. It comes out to 10.2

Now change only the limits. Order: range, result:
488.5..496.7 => 10.1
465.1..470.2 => 10.4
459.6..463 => 10.8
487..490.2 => 9.17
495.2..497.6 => 10.9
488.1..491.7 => 9.68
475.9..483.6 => 10.5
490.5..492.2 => 9.82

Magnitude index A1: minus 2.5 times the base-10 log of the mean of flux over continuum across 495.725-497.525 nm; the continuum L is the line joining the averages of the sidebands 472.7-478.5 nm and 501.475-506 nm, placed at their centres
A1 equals -0.083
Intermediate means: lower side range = 10.4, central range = 10.7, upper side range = 9.74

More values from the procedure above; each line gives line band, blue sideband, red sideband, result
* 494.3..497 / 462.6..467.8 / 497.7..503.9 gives -0.115 mag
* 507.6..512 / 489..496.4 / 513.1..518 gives -0.046 mag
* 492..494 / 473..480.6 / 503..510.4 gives 0.032 mag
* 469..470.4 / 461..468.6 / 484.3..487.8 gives 0.065 mag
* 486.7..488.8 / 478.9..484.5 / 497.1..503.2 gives 0.154 mag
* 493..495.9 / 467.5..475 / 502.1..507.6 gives -0.073 mag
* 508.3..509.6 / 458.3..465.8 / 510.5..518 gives 0.053 mag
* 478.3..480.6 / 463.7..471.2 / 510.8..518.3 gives -0.063 mag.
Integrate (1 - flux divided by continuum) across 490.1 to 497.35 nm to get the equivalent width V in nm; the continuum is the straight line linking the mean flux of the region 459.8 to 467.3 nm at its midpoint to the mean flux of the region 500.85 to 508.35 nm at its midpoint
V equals -0.27 nm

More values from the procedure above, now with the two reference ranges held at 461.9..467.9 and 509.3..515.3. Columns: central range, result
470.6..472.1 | 0.05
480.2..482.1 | 0.03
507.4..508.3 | 0.05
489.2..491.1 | 0.09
